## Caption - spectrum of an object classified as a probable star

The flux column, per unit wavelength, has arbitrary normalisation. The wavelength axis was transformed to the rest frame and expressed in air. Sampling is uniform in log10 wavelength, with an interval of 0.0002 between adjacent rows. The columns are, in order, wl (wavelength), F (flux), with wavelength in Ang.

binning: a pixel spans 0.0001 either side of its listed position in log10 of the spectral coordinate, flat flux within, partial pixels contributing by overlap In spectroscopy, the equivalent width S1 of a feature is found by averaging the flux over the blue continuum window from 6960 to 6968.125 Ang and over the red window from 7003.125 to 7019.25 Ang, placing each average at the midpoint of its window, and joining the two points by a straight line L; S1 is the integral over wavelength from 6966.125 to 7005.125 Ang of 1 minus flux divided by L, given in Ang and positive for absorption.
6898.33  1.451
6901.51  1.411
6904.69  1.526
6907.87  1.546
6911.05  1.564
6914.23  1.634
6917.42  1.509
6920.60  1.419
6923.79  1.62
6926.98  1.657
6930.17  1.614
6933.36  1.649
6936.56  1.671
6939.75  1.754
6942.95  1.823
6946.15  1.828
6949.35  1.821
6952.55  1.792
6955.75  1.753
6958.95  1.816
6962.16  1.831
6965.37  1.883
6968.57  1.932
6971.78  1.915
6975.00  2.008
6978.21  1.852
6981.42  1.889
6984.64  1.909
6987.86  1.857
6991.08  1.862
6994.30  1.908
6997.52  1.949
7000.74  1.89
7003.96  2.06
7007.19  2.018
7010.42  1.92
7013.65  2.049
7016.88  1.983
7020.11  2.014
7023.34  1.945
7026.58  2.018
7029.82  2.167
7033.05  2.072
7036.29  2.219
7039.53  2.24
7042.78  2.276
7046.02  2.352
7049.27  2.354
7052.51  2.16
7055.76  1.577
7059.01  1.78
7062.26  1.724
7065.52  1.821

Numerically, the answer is 0.22 Ang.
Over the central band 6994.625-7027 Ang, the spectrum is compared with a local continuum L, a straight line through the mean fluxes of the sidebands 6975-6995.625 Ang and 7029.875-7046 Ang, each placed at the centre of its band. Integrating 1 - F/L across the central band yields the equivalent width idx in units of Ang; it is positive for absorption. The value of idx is 1.03 Ang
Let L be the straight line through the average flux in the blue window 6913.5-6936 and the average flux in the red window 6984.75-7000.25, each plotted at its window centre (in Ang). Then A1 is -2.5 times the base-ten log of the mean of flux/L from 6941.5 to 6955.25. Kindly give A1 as -0.07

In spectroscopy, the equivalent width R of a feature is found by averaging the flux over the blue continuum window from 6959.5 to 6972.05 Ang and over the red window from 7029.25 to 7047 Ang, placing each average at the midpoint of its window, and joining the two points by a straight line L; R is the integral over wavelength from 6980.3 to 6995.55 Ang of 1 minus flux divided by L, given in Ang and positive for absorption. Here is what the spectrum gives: 0.8 Ang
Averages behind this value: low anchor 1.88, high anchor 2.22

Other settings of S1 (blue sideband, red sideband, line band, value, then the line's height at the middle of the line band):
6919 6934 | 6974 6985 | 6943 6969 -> -0.9 Ang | 1.77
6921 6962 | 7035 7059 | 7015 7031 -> 0.2 Ang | 2.05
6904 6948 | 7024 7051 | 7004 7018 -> 0.4 Ang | 2.07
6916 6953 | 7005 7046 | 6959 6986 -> -0.7 Ang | 1.85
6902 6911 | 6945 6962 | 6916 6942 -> 0.7 Ang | 1.66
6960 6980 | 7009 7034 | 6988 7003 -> 0.4 Ang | 1.96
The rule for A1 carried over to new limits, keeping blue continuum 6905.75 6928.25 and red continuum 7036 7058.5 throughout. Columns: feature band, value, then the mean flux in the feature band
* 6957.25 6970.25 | -0.056 mag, 1.87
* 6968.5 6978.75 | -0.068 mag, 1.93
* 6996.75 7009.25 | -0.018 mag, 1.98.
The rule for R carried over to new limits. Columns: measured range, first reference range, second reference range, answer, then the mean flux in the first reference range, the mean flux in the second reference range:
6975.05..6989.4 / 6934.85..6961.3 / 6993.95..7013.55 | 0.0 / 1.78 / 1.97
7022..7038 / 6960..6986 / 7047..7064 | -1.4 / 1.9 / 1.93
